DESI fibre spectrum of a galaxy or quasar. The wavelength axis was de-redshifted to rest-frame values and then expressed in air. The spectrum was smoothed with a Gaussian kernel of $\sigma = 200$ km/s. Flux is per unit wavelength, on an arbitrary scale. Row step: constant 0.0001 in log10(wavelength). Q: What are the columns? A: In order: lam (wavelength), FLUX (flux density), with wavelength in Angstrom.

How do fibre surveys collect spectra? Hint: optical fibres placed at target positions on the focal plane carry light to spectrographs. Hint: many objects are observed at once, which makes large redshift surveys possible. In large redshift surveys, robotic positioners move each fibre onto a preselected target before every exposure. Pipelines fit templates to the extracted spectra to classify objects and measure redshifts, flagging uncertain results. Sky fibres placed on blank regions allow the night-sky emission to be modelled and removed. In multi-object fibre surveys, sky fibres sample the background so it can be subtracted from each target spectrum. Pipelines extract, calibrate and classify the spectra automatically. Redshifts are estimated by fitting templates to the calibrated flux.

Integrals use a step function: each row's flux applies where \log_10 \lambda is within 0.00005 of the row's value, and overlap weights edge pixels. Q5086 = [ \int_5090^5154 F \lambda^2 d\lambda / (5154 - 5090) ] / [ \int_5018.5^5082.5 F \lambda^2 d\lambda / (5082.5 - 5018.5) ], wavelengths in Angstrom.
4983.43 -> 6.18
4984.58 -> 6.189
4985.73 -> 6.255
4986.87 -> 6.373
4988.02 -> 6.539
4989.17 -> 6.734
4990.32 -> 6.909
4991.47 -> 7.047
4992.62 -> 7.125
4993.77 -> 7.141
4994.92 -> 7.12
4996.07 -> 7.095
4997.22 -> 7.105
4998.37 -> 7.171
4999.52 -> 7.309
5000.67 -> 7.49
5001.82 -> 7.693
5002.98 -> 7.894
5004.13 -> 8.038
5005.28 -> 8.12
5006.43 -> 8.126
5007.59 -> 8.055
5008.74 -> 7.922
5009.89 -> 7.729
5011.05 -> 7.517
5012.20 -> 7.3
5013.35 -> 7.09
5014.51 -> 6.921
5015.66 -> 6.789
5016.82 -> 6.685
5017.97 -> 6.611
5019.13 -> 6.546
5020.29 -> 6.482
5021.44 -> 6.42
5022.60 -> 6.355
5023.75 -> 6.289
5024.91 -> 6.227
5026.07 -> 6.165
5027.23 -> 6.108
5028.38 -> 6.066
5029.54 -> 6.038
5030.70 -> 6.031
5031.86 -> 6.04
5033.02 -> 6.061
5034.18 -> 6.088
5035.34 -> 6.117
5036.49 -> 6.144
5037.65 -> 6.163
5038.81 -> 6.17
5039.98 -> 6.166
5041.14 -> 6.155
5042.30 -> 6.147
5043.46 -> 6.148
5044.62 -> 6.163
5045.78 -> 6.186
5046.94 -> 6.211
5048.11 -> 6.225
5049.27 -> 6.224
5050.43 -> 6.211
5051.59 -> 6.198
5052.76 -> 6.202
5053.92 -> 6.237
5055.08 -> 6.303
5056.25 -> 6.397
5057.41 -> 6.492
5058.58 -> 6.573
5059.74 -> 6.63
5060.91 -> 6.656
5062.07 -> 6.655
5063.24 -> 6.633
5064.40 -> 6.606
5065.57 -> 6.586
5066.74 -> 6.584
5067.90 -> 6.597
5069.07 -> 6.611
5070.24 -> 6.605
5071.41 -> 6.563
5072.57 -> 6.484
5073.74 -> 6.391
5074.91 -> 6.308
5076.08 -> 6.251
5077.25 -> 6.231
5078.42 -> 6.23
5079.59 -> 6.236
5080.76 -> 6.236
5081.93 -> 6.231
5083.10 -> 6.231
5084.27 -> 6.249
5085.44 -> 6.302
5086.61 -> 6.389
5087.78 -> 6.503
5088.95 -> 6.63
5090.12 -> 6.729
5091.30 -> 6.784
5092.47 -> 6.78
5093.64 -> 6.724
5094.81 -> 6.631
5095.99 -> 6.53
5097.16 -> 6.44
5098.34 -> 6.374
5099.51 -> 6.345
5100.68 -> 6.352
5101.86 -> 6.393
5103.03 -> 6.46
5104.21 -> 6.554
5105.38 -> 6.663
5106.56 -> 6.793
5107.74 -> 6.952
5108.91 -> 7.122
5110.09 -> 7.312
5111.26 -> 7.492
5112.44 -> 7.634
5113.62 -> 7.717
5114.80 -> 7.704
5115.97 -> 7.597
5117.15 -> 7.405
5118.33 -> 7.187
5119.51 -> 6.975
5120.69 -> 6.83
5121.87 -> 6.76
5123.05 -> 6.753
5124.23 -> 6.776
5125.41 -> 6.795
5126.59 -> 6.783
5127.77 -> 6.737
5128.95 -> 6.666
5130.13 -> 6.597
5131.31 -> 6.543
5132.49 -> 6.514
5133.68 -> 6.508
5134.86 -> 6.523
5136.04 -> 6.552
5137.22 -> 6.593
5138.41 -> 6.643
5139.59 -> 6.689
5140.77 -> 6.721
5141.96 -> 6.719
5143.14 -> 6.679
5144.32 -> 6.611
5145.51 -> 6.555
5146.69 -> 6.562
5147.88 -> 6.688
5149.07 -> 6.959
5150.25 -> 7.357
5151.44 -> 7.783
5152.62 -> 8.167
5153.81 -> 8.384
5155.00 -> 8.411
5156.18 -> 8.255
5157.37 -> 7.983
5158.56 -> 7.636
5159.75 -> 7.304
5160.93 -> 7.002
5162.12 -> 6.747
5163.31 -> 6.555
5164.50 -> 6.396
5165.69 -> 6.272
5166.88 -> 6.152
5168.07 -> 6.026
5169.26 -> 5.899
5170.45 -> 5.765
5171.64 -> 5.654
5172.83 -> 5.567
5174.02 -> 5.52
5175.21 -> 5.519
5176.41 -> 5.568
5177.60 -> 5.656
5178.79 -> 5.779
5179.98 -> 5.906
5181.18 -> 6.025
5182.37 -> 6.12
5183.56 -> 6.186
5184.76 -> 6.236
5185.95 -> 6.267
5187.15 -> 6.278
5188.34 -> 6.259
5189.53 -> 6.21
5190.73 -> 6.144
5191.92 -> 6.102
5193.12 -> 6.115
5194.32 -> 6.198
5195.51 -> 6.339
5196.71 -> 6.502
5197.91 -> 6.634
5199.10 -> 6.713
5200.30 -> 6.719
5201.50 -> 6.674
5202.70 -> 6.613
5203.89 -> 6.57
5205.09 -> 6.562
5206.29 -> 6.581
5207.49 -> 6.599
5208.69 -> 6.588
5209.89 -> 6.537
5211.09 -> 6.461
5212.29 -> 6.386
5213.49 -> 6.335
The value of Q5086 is 1.12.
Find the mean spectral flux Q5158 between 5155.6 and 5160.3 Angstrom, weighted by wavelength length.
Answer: 7.79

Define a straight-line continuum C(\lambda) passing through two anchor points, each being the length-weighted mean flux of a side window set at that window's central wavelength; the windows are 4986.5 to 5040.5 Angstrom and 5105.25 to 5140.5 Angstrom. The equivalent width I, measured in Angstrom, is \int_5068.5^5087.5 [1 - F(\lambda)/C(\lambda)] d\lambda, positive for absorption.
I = 1.5 Angstrom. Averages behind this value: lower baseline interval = 6.84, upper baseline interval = 6.93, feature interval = 6.35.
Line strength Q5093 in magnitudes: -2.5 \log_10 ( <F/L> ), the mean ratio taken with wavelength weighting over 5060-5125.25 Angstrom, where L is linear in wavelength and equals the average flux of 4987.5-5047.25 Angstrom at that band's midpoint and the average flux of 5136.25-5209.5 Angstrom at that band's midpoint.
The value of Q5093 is 0.00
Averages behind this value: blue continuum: 6.77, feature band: 6.69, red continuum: 6.55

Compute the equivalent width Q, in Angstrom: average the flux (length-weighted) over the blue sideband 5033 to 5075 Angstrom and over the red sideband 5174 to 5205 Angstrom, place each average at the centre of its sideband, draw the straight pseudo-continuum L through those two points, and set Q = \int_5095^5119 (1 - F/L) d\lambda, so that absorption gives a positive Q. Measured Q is -2.48 Angstrom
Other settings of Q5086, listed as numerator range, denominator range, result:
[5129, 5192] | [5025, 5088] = 1.08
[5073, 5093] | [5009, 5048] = 1.02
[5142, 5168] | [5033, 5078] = 1.17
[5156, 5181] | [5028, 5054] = 1.08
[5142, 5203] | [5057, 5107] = 1.04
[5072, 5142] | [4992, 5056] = 1.03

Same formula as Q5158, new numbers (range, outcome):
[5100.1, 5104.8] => 6.44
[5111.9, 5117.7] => 7.61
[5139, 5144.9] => 6.69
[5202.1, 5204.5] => 6.61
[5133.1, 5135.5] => 6.53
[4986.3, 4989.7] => 6.55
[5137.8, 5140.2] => 6.67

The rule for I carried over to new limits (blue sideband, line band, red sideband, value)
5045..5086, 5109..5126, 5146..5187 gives -1.87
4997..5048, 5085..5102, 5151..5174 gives 0.71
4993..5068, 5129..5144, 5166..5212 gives -0.61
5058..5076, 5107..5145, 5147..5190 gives -1.99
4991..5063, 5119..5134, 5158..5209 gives -0.66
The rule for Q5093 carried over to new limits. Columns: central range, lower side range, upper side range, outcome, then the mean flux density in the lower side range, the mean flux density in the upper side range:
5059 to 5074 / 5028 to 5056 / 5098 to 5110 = -0.04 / 6.16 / 6.64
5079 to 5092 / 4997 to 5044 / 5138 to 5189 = 0.05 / 6.77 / 6.59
